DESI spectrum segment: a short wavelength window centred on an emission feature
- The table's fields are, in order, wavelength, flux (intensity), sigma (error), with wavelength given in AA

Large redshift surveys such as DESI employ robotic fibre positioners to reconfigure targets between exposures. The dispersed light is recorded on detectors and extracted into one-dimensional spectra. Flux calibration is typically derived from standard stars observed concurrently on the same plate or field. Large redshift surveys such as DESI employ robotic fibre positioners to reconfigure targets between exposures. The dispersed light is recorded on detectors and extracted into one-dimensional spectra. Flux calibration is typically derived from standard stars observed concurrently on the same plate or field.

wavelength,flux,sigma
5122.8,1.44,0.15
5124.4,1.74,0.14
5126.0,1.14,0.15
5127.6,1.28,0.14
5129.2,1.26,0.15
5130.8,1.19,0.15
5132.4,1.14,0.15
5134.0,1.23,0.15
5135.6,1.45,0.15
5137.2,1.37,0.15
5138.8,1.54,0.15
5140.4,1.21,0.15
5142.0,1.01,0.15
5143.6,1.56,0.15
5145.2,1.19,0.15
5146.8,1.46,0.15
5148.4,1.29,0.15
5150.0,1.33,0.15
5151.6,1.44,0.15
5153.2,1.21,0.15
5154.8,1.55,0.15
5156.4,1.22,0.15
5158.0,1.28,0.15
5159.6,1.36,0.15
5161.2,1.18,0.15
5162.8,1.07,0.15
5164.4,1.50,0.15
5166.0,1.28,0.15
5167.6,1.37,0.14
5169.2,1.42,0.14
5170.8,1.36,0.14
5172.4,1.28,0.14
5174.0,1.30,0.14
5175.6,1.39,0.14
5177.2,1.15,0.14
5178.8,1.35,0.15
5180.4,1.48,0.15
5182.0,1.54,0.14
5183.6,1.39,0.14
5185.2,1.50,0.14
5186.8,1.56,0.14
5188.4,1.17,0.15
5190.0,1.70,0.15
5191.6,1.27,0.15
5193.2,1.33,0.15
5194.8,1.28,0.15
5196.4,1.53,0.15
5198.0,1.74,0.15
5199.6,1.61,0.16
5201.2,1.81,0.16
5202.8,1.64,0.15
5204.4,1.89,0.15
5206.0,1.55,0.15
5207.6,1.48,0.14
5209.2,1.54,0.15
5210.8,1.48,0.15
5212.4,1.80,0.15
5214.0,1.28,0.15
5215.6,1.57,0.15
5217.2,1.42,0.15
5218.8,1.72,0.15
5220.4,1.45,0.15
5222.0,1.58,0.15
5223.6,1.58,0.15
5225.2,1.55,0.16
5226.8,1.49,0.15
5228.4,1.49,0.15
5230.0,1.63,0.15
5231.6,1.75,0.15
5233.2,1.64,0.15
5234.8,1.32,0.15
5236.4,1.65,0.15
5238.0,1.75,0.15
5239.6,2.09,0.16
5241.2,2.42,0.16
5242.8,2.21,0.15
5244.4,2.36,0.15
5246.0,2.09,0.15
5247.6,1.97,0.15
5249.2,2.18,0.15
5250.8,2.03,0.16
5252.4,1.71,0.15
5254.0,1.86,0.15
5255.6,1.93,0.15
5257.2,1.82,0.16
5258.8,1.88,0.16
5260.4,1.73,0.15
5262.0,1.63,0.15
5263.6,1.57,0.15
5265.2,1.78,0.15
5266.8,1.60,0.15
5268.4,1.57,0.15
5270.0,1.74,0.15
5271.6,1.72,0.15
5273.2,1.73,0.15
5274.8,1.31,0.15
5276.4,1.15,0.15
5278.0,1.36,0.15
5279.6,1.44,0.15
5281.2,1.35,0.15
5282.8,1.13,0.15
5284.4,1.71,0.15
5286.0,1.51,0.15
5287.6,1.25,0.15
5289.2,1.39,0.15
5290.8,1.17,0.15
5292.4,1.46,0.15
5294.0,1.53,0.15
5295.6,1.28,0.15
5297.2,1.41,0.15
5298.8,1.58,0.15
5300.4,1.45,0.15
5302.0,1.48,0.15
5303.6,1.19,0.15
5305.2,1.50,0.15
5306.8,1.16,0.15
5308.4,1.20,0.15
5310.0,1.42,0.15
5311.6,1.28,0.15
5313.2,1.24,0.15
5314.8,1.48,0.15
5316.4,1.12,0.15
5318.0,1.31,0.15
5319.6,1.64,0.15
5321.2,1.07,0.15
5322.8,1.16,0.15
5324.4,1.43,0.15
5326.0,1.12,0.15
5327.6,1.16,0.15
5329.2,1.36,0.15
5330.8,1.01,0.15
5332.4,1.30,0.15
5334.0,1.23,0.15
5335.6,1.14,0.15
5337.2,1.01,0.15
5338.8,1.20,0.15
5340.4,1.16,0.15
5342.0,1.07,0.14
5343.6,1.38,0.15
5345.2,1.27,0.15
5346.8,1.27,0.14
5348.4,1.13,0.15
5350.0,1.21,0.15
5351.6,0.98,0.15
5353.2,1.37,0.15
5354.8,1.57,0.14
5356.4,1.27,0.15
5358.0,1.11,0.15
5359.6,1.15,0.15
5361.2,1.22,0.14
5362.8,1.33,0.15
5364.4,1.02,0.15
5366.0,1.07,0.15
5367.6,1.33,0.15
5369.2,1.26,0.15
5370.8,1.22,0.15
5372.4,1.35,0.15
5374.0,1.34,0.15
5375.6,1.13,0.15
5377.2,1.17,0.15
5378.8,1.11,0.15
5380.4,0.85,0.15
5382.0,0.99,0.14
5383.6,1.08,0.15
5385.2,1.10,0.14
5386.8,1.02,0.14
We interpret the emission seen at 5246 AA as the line C III] 1909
